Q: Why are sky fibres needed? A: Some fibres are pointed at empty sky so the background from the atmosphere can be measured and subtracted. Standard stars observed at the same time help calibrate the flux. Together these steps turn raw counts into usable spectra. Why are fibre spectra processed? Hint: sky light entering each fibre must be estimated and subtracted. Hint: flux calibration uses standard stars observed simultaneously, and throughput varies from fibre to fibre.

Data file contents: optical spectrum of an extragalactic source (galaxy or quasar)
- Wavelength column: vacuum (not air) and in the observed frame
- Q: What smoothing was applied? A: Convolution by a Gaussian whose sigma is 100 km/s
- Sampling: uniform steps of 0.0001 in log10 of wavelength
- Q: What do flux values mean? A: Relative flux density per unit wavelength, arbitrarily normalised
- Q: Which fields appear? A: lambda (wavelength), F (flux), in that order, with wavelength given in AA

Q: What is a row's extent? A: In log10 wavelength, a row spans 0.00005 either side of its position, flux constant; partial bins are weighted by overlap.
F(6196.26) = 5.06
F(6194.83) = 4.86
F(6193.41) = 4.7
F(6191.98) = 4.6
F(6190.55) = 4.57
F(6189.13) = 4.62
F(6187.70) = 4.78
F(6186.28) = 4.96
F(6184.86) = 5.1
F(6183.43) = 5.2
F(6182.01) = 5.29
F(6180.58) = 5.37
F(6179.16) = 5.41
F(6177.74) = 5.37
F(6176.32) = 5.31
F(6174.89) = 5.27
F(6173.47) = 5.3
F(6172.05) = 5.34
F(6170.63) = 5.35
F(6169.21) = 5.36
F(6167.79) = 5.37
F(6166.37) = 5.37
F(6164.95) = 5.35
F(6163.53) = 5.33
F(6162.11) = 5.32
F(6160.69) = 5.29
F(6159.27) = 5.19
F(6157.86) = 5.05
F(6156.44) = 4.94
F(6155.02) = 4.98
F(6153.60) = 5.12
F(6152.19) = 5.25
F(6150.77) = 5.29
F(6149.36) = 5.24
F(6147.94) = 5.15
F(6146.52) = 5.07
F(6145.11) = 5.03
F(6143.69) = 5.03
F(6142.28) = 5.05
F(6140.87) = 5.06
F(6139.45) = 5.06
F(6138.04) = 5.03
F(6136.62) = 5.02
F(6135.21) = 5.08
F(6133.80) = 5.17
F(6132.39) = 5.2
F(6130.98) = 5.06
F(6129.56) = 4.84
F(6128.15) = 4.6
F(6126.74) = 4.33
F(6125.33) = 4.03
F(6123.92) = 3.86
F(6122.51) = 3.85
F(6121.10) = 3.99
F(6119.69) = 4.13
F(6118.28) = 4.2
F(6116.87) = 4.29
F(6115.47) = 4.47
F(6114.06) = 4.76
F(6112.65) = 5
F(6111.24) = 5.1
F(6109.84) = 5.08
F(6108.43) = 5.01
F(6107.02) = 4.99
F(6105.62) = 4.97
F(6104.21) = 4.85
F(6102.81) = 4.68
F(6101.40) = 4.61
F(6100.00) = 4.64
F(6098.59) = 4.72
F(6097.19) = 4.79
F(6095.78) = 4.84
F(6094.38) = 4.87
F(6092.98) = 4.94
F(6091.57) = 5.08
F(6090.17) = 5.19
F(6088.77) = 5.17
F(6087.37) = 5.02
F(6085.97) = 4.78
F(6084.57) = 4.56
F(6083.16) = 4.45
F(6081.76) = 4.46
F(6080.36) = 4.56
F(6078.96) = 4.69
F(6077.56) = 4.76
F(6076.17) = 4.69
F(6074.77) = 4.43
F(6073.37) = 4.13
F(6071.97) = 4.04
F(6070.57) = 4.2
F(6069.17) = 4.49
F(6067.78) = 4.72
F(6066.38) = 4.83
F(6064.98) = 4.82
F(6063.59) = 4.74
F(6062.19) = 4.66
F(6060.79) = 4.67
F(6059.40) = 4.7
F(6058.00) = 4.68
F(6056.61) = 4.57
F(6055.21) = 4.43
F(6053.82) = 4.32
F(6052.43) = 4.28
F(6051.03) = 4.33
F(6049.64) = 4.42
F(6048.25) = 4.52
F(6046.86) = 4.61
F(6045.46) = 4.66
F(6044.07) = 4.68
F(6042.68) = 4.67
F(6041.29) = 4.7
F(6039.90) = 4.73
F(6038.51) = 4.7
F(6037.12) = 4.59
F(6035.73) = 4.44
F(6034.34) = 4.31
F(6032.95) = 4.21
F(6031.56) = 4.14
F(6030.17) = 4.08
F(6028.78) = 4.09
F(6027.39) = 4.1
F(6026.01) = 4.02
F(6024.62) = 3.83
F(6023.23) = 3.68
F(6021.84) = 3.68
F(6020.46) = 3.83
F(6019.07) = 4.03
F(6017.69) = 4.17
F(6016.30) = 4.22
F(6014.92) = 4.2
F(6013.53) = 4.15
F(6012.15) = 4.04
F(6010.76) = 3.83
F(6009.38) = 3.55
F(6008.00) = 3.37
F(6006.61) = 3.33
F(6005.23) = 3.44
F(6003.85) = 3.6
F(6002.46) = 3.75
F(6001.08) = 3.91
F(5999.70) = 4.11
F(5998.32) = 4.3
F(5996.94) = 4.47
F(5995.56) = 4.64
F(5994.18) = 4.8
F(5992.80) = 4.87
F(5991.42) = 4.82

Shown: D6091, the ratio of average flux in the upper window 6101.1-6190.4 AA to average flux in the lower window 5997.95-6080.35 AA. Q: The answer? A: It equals 1.2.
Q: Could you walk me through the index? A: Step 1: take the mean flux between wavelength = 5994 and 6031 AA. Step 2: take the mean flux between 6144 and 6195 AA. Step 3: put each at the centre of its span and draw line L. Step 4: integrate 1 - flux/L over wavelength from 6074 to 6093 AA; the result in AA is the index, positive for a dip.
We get -1.1 AA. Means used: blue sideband 3.96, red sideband 5.14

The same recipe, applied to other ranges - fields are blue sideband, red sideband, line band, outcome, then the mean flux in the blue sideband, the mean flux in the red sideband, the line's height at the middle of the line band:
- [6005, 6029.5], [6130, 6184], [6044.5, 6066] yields -1.7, 3.87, 5.2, 4.23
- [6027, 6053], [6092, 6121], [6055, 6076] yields 0.0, 4.44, 4.73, 4.55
